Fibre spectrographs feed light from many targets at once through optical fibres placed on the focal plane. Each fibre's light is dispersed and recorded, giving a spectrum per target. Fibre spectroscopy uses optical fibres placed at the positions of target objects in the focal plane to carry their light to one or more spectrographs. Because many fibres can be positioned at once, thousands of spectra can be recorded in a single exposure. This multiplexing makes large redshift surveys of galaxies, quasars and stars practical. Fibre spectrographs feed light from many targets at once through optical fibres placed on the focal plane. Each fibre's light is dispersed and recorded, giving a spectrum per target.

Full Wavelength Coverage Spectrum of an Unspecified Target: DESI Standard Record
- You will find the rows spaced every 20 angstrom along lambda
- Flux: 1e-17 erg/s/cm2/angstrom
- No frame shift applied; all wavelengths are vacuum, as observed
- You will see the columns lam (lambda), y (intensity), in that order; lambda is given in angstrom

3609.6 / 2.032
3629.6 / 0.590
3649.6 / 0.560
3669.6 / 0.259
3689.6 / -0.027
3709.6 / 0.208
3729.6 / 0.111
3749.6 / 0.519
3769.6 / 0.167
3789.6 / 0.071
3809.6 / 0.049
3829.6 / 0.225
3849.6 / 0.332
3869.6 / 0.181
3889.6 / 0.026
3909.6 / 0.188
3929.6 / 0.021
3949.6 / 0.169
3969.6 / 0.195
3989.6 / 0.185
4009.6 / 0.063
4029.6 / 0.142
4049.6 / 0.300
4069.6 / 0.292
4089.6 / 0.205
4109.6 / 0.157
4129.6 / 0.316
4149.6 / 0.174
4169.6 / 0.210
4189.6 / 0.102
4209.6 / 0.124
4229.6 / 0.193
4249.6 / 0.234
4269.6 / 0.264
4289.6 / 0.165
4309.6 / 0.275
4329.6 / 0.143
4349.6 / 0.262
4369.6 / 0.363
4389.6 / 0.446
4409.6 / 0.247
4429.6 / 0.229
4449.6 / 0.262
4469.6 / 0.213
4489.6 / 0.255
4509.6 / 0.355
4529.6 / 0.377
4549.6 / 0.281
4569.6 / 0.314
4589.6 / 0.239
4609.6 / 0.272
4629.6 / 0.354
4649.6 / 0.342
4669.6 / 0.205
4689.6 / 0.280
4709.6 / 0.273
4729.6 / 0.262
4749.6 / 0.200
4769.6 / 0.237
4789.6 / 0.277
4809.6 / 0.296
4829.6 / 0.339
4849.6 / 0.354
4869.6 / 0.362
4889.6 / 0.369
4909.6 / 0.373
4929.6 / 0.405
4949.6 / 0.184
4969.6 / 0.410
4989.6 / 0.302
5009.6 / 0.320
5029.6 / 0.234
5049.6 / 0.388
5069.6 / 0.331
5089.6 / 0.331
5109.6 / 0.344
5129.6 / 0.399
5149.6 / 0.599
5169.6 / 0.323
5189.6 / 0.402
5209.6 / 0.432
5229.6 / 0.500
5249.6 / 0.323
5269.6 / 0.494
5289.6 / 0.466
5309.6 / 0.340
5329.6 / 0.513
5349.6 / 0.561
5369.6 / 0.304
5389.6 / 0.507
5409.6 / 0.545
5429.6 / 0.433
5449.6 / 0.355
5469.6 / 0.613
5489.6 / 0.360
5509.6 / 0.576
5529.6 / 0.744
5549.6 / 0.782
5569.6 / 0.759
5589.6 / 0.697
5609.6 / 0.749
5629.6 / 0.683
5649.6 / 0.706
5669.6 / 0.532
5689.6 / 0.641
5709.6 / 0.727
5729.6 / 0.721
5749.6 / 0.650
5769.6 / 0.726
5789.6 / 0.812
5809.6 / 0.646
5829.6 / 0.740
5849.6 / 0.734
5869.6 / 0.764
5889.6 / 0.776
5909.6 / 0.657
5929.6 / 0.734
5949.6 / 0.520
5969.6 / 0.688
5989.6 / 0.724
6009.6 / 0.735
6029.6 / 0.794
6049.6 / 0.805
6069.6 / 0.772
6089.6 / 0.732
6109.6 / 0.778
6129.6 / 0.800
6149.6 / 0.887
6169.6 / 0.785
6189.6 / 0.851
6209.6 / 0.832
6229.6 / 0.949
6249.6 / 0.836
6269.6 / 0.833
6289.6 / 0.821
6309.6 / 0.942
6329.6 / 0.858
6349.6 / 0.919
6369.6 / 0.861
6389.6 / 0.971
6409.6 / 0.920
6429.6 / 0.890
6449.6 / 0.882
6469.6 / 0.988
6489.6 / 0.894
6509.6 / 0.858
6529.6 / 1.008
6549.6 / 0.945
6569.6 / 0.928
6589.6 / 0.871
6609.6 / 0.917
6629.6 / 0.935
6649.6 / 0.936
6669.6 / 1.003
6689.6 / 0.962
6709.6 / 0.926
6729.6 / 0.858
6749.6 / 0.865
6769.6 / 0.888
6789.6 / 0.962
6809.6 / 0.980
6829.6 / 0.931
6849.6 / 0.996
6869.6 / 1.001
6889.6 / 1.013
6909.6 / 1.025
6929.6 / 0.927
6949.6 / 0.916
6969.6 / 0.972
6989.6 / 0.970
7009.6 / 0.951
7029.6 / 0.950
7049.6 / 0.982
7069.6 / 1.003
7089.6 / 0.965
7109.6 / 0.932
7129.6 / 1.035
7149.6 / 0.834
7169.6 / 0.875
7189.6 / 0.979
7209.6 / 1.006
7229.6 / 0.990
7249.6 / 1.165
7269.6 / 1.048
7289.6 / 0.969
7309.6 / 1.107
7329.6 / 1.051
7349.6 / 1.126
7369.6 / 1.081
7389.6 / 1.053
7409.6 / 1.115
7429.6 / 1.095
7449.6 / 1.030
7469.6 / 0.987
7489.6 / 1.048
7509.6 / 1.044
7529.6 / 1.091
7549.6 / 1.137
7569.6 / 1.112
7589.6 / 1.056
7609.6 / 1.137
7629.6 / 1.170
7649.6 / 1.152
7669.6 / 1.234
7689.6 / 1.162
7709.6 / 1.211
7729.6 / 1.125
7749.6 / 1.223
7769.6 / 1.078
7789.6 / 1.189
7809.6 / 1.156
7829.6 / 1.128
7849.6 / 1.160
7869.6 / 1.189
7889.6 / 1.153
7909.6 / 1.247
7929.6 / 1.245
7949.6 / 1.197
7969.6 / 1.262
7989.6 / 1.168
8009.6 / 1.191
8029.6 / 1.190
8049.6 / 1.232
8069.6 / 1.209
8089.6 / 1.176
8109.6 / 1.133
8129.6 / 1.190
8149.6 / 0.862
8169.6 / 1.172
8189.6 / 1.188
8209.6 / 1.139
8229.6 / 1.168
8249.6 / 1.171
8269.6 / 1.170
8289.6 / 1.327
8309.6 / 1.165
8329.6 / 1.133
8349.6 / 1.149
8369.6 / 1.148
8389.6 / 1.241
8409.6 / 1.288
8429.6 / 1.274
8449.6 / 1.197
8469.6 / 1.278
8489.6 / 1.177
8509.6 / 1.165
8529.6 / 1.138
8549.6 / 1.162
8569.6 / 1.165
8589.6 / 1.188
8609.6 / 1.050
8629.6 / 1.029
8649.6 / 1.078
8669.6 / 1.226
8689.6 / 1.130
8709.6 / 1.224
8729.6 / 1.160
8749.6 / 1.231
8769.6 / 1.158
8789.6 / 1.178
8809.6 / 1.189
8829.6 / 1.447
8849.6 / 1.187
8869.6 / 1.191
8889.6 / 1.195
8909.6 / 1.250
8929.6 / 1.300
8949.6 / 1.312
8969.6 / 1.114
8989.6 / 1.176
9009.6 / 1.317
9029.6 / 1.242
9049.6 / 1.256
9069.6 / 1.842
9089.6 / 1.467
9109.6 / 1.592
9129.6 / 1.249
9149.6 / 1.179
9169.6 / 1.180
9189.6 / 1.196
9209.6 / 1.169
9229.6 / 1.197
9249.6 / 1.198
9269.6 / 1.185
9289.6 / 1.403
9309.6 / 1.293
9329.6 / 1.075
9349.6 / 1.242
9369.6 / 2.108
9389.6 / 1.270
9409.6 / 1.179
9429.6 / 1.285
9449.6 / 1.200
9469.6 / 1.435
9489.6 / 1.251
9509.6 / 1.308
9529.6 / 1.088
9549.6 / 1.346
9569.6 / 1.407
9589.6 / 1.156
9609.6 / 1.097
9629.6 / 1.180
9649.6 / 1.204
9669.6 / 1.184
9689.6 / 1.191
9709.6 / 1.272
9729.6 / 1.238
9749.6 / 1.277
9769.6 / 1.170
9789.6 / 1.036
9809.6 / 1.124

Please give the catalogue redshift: 0.38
